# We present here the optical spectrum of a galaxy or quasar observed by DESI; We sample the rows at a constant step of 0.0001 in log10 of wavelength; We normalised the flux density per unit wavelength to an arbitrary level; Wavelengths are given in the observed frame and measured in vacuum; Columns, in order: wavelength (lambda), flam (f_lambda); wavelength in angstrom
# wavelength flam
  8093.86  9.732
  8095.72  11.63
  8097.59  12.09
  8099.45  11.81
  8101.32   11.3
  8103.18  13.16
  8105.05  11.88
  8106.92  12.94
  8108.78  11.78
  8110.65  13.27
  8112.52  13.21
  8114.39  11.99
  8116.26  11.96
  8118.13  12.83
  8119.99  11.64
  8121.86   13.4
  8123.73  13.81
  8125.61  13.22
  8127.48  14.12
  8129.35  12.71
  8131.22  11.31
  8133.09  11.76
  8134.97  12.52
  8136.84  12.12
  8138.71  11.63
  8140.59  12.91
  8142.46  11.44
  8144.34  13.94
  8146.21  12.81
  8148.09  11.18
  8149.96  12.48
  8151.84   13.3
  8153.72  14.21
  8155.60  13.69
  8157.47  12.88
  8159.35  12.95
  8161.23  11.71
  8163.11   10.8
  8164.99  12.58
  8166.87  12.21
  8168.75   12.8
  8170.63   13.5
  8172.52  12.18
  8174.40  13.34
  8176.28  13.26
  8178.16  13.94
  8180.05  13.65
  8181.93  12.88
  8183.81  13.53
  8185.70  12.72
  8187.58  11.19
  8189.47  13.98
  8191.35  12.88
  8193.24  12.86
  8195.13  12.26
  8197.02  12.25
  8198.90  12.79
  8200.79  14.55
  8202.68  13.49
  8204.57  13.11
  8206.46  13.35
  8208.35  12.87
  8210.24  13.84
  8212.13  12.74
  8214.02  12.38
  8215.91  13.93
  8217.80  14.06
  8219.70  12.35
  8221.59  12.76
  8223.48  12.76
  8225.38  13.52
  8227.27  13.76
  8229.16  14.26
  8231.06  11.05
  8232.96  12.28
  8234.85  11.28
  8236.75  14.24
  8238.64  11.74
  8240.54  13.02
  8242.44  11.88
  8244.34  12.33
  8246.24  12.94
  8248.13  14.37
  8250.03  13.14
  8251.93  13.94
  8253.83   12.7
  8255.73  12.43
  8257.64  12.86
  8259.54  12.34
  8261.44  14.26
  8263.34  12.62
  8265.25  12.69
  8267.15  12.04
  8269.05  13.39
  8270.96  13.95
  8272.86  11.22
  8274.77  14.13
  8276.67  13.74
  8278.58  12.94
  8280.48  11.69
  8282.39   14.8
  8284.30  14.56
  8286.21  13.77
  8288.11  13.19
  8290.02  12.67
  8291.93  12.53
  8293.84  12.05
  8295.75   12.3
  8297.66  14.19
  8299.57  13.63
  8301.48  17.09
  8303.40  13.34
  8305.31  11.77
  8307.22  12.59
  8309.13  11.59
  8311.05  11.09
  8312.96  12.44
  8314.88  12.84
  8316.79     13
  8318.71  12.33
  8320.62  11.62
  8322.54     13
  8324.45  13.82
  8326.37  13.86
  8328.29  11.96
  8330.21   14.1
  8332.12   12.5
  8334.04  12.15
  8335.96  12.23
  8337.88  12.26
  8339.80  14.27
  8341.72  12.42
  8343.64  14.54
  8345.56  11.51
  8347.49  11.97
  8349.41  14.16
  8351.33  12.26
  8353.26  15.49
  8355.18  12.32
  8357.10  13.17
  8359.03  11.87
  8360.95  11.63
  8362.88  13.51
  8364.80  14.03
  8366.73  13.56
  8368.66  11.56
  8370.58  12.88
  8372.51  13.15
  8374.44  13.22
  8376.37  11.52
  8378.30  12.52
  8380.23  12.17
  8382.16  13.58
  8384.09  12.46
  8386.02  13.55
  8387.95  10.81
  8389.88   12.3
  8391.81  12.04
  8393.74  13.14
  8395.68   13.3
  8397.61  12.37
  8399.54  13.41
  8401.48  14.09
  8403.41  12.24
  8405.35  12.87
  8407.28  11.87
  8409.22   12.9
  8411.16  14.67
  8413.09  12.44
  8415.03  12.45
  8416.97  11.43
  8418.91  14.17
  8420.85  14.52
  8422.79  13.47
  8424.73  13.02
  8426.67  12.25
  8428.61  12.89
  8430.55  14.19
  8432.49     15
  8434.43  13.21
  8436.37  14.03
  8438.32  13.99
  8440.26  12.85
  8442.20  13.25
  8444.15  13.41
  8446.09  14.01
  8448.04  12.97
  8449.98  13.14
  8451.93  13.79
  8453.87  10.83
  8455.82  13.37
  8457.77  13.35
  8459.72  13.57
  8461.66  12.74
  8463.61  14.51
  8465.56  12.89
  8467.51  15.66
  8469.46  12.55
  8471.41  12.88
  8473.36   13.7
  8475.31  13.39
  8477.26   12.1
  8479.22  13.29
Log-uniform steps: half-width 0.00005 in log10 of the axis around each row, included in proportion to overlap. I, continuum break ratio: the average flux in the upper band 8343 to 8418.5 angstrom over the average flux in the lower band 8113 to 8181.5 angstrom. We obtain 1.01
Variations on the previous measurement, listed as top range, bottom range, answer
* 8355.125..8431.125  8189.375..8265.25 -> 0.99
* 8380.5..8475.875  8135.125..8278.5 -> 1.02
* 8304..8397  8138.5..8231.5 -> 0.98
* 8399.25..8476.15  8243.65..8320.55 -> 1.02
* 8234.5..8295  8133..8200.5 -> 1.02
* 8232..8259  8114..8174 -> 1.02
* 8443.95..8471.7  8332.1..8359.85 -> 1.03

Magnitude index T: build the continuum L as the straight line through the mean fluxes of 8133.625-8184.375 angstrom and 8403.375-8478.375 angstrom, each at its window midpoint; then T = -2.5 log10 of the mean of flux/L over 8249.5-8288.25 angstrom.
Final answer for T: -0.02 mag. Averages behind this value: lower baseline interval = 12.7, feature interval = 13.2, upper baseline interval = 13.3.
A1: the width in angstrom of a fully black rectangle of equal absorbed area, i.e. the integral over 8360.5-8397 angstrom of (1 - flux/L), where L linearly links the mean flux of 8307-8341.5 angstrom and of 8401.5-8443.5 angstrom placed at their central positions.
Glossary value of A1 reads 0.8 angstrom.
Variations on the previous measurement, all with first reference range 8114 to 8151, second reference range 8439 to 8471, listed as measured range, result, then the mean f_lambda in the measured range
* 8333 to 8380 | 0.8 angstrom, 12.8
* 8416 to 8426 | -0.1 angstrom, 13.3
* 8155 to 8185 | -0.6 angstrom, 12.9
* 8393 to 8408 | 0.3 angstrom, 12.9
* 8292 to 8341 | 0.3 angstrom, 12.9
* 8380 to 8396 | 0.7 angstrom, 12.6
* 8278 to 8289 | -0.5 angstrom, 13.5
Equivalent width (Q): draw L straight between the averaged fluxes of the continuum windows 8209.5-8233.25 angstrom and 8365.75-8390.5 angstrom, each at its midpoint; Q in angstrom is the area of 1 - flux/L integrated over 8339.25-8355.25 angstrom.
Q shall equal -0.7 angstrom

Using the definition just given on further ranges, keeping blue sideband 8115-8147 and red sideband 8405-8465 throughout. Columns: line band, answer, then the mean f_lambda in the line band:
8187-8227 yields -1.0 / 13.1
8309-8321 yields 0.7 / 12.2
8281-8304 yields -1.2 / 13.6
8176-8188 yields -0.4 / 13.1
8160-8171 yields 0.4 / 12.2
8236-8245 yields 0.2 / 12.6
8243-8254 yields -0.3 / 13.2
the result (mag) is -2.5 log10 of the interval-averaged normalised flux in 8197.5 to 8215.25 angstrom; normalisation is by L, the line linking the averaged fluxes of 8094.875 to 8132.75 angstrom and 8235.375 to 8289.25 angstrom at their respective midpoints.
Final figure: -0.030 mag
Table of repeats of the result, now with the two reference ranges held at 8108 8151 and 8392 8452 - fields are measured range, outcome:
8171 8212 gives -0.035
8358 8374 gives 0.027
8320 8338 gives 0.019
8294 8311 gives -0.015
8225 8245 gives 0.012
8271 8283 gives -0.018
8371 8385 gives 0.040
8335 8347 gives 0.018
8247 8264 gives -0.030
